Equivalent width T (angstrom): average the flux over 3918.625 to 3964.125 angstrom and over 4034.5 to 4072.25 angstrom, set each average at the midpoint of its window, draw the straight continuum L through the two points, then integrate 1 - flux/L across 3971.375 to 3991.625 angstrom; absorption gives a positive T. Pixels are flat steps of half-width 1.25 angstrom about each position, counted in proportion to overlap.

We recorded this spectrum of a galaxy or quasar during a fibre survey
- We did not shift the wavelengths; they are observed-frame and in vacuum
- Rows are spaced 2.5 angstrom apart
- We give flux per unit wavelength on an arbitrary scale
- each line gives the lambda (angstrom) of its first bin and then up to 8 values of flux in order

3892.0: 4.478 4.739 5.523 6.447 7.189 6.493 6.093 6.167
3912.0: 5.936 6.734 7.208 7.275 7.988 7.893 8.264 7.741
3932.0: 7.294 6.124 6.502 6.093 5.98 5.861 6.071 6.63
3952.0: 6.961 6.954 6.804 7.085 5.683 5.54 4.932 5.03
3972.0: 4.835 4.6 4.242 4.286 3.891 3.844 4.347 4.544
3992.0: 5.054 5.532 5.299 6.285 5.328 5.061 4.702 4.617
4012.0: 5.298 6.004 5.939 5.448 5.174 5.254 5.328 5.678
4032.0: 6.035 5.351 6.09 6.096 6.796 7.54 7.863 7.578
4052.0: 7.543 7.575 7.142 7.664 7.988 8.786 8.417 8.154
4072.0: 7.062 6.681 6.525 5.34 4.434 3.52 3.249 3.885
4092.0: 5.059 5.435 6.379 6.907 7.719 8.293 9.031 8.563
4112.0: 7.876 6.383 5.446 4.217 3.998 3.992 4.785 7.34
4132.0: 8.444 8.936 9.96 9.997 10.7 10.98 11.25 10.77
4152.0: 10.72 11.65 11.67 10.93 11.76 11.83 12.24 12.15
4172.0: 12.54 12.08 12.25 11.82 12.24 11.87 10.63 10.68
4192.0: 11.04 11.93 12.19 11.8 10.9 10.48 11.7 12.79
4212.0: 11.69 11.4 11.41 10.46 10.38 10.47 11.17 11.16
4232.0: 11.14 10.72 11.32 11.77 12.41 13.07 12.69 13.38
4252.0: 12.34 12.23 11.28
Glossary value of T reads 7.8 angstrom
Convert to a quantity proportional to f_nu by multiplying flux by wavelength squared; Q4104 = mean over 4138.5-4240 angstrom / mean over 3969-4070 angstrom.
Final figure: 2.09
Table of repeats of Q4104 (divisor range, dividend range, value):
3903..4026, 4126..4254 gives 2.14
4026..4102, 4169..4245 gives 1.92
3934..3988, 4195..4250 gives 2.36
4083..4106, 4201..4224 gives 2.11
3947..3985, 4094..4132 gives 1.28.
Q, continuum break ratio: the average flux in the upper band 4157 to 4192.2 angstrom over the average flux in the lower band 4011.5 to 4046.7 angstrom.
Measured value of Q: 1.98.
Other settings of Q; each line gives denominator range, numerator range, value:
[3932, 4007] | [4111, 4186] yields 1.76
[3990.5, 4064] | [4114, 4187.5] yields 1.60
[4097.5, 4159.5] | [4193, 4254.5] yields 1.39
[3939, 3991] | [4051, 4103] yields 1.19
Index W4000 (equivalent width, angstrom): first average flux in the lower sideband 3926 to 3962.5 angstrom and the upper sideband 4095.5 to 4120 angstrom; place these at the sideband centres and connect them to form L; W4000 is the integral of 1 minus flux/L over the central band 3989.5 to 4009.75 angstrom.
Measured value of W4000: 4.8 angstrom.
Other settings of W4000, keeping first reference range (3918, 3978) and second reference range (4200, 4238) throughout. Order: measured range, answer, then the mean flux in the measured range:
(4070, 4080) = 2.3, 6.61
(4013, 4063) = 9.3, 6.49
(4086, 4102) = 6.4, 5.38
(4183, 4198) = -1.0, 11.4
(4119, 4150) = 5.0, 8.13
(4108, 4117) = 1.9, 7.35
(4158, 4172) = -2.3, 11.8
